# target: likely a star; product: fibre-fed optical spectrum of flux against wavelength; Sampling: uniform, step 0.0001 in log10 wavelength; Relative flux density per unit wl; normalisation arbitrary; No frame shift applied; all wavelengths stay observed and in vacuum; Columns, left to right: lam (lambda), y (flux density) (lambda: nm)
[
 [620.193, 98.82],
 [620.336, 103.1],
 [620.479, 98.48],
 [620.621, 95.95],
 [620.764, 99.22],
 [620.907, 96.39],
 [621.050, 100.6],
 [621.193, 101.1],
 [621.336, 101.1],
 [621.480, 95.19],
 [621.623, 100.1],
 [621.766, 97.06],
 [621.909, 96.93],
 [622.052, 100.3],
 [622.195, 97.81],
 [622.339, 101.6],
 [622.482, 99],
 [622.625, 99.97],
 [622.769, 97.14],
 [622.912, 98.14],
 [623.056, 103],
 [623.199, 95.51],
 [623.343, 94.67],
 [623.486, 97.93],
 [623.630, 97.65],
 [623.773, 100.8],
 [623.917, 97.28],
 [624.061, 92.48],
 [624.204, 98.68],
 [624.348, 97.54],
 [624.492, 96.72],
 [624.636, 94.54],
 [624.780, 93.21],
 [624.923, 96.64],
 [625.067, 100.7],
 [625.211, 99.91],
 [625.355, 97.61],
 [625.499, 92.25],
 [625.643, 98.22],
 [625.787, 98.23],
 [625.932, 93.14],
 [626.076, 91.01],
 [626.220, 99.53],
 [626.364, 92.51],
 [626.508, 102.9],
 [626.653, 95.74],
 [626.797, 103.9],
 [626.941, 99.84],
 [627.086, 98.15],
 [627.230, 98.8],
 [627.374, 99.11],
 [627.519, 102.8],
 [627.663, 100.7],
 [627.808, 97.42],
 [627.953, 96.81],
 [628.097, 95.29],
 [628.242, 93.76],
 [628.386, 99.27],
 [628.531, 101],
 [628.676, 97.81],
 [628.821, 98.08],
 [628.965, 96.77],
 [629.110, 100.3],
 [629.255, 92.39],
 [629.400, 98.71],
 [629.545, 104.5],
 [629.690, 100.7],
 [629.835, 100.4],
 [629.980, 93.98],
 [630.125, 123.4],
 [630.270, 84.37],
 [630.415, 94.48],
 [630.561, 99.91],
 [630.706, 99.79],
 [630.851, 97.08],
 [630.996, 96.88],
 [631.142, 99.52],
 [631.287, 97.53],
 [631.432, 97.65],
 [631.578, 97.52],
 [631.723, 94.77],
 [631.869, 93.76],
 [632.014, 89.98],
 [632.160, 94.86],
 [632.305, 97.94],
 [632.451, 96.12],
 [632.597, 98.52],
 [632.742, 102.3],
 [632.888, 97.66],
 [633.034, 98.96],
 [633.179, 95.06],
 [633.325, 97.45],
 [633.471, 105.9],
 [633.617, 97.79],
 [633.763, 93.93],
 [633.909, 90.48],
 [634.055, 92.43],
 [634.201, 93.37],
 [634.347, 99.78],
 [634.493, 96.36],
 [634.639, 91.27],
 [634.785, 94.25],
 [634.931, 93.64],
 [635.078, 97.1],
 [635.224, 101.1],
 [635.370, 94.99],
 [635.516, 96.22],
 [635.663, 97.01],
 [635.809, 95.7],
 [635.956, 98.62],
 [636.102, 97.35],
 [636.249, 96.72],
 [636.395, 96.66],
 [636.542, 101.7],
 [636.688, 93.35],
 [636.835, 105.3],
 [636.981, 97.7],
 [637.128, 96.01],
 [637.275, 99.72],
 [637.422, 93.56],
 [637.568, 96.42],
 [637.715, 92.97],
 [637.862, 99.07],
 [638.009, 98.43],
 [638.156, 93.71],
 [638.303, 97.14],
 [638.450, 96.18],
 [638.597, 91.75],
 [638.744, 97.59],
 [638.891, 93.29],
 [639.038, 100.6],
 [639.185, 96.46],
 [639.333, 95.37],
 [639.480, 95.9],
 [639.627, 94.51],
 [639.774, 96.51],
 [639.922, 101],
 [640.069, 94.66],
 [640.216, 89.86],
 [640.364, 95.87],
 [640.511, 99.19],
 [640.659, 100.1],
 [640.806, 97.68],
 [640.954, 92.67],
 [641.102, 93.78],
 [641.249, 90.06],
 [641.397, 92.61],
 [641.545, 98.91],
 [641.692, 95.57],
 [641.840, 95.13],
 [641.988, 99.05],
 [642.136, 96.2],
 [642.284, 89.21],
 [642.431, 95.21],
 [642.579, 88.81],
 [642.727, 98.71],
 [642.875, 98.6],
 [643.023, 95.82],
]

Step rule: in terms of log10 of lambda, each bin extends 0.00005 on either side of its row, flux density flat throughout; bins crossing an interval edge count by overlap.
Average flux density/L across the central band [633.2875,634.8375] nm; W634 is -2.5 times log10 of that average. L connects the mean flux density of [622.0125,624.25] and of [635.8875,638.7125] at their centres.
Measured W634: 0.02 mag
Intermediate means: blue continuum 98.2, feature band 95.7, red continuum 97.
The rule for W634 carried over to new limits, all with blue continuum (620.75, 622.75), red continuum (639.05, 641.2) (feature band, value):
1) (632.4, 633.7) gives -0.02 mag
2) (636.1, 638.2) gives -0.01 mag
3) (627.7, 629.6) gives 0.00 mag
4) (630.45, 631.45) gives -0.01 mag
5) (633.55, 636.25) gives 0.01 mag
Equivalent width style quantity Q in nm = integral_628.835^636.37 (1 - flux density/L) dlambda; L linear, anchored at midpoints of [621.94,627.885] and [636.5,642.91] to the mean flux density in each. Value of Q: -0.023 nm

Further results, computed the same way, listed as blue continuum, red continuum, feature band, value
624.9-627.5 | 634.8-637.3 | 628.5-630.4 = -0.03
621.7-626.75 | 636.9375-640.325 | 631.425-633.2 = 0.00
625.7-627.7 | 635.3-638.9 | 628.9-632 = -0.01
